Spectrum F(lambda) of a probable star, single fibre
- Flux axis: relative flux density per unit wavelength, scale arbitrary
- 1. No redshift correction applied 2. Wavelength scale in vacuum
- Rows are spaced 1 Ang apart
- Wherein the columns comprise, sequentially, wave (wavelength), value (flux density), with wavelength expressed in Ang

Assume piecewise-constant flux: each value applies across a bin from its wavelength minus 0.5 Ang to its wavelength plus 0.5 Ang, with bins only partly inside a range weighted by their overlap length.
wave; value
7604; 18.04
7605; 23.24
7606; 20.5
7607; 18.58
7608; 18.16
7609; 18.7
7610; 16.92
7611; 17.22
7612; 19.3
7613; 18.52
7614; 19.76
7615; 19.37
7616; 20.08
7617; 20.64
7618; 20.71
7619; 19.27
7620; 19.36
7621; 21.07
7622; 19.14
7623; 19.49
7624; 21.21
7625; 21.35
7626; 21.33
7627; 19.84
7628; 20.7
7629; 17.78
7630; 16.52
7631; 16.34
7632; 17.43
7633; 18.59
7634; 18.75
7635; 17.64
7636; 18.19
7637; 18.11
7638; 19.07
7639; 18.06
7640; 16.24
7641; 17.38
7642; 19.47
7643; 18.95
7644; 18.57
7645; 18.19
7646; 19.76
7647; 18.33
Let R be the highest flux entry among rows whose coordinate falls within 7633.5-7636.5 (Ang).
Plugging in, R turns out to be 18.75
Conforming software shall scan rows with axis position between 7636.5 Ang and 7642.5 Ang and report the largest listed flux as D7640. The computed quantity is 19.47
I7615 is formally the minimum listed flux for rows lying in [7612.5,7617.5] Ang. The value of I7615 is 18.52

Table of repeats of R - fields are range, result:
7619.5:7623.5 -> 21.07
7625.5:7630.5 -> 21.33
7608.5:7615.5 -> 19.76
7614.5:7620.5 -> 20.71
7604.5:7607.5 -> 23.24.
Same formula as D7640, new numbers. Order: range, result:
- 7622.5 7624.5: 21.21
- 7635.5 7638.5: 19.07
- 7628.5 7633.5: 18.59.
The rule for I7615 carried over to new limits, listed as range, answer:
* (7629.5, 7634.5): 16.34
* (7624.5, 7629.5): 17.78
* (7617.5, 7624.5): 19.14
